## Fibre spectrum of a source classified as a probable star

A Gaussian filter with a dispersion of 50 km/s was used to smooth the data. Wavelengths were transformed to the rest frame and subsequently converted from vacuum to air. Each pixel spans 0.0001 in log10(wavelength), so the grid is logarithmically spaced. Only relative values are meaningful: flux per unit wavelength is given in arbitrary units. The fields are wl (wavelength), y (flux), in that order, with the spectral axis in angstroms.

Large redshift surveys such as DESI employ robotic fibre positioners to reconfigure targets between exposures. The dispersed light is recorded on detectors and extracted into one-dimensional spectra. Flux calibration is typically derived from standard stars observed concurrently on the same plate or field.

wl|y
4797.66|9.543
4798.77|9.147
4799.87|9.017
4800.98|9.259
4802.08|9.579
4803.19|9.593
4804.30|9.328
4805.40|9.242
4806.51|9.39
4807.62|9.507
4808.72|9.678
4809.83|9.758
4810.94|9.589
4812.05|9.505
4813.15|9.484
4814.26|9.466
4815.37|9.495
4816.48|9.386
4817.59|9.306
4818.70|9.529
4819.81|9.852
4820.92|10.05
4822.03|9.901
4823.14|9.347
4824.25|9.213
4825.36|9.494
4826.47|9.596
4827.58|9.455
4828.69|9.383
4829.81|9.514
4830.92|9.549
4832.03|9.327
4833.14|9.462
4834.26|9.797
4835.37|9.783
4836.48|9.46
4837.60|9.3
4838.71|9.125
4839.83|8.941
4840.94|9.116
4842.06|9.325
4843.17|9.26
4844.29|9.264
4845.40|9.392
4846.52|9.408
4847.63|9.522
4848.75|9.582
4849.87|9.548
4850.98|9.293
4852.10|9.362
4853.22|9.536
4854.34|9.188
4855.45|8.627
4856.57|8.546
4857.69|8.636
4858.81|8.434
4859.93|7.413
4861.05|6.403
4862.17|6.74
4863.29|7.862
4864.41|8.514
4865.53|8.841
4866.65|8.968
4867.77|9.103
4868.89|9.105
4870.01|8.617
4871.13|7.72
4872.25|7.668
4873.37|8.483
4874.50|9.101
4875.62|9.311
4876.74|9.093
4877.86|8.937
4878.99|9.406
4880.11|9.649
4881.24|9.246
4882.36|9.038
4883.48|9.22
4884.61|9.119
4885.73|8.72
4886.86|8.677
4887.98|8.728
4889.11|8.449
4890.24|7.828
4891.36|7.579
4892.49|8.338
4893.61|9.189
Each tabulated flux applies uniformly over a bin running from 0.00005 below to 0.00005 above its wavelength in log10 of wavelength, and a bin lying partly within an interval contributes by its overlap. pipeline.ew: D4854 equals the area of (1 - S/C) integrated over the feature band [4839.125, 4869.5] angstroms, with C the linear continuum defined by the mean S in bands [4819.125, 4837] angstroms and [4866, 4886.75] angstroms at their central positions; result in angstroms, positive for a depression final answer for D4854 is 1.3 angstroms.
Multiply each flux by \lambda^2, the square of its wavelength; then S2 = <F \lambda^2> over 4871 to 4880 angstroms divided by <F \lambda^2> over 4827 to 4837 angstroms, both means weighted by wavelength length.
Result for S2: 0.94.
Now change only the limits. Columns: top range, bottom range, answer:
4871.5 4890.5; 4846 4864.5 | 1.04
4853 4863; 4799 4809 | 0.88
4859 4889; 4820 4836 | 0.92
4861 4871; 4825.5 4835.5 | 0.89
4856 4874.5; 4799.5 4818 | 0.89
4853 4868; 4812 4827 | 0.88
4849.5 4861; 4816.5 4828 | 0.93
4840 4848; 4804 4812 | 0.99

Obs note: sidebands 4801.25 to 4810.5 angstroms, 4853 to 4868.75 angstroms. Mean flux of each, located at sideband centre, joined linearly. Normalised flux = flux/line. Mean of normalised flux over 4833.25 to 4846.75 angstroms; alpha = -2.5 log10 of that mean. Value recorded -0.07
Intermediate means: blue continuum 9.5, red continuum 8.34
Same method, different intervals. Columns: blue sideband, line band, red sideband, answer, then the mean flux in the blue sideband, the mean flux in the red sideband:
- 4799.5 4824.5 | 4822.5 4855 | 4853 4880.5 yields -0.043 mag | 9.5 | 8.54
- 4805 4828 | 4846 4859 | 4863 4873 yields -0.041 mag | 9.54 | 8.51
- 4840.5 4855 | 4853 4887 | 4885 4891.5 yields 0.024 mag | 9.37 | 8.4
